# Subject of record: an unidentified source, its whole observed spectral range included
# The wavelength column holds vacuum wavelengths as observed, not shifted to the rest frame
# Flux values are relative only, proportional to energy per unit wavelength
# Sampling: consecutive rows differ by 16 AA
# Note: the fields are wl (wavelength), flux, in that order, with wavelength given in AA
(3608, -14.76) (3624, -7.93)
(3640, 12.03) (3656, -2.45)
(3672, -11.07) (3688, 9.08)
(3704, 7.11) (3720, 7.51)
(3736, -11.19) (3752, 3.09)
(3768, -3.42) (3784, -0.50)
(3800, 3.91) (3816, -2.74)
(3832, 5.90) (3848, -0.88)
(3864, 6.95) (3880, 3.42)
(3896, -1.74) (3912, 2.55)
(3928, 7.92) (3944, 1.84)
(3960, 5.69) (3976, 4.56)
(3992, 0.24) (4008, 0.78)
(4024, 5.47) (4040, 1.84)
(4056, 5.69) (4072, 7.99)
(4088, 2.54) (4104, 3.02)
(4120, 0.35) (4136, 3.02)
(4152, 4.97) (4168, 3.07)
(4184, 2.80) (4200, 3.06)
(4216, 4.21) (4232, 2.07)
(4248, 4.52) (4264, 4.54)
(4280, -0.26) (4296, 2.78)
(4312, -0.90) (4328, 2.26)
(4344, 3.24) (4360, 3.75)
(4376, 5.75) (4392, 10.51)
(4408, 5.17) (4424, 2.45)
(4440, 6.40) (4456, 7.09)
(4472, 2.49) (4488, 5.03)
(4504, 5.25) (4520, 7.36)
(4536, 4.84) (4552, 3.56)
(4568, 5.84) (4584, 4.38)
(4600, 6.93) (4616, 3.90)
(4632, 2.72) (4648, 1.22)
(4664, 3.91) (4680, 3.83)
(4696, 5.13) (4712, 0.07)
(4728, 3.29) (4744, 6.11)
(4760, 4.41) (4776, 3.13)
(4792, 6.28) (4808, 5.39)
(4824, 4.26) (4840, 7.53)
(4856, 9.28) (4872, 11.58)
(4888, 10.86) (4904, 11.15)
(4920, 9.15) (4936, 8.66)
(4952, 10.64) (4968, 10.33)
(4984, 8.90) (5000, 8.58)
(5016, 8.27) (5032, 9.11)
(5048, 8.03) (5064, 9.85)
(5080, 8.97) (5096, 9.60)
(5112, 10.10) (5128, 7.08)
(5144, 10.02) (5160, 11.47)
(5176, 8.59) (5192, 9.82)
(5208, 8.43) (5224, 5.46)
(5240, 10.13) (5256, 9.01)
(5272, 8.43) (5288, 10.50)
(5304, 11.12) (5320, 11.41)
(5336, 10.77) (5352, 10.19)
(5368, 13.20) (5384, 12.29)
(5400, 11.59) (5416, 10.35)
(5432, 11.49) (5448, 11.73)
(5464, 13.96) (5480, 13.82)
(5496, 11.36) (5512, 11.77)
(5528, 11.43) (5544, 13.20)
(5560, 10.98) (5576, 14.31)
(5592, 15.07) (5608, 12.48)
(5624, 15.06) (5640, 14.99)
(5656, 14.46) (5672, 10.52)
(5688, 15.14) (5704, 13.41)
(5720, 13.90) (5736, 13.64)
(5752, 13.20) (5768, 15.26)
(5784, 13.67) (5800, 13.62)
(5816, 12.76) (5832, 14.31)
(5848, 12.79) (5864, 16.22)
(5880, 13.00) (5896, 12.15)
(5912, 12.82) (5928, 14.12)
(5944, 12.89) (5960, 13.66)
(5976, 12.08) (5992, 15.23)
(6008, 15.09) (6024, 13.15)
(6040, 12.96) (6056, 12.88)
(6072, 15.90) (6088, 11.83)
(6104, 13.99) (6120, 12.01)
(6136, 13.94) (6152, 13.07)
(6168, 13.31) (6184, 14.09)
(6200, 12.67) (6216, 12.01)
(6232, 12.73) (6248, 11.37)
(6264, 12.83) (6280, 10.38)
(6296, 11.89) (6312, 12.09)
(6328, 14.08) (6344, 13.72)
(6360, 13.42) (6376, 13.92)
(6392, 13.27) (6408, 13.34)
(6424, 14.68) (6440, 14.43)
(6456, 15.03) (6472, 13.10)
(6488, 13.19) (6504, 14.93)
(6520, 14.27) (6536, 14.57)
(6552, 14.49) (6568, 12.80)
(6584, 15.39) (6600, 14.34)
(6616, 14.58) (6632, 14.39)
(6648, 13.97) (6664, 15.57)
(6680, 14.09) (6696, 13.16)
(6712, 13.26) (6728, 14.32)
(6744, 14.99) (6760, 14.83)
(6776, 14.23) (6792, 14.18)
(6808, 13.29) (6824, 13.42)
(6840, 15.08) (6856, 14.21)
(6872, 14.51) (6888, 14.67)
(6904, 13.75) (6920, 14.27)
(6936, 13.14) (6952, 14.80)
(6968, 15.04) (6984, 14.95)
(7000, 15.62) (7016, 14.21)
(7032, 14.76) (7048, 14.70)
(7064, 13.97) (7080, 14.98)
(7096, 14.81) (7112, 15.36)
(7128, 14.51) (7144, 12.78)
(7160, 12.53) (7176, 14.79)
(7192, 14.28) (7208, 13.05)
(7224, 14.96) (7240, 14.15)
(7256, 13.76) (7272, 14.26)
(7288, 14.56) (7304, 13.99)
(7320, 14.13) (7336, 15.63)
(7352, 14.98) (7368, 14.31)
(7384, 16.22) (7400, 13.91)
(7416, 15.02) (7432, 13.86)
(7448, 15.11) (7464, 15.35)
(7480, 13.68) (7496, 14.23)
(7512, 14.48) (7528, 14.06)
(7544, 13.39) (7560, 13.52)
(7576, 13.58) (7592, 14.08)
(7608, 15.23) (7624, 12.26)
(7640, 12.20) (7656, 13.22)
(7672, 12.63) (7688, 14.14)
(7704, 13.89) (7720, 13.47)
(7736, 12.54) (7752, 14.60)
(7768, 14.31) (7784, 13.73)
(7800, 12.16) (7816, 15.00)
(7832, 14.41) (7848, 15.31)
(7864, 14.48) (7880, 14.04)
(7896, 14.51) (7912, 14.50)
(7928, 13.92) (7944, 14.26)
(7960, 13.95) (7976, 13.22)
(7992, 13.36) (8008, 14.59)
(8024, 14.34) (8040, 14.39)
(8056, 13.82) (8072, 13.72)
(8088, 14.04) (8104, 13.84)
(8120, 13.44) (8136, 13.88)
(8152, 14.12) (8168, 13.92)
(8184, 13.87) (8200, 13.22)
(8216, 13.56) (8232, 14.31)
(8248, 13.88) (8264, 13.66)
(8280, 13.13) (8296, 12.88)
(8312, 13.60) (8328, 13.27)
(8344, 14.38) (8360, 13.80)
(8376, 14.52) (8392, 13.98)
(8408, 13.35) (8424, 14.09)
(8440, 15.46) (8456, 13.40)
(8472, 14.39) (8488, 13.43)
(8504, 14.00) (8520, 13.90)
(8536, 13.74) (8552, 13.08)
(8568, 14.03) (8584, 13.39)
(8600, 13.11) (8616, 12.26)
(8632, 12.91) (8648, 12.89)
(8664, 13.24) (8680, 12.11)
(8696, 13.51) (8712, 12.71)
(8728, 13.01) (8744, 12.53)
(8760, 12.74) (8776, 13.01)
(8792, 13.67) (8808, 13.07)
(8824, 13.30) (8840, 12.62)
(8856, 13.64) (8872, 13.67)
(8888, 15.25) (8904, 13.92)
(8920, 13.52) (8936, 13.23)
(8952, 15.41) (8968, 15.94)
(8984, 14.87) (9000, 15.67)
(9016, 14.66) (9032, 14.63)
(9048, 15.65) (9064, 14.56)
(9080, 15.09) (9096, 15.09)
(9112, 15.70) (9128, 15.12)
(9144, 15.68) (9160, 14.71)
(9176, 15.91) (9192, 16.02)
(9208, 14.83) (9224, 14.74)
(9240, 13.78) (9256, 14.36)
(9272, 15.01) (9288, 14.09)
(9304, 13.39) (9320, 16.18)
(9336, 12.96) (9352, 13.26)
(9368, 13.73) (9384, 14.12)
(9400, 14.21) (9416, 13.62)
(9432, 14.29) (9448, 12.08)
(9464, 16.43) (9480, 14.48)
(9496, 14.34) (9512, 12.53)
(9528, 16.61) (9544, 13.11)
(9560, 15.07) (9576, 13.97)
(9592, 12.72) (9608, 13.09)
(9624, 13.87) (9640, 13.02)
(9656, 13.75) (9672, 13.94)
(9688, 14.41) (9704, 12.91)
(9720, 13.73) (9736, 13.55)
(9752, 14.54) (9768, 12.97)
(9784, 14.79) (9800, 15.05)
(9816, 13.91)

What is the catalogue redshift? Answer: 0.21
